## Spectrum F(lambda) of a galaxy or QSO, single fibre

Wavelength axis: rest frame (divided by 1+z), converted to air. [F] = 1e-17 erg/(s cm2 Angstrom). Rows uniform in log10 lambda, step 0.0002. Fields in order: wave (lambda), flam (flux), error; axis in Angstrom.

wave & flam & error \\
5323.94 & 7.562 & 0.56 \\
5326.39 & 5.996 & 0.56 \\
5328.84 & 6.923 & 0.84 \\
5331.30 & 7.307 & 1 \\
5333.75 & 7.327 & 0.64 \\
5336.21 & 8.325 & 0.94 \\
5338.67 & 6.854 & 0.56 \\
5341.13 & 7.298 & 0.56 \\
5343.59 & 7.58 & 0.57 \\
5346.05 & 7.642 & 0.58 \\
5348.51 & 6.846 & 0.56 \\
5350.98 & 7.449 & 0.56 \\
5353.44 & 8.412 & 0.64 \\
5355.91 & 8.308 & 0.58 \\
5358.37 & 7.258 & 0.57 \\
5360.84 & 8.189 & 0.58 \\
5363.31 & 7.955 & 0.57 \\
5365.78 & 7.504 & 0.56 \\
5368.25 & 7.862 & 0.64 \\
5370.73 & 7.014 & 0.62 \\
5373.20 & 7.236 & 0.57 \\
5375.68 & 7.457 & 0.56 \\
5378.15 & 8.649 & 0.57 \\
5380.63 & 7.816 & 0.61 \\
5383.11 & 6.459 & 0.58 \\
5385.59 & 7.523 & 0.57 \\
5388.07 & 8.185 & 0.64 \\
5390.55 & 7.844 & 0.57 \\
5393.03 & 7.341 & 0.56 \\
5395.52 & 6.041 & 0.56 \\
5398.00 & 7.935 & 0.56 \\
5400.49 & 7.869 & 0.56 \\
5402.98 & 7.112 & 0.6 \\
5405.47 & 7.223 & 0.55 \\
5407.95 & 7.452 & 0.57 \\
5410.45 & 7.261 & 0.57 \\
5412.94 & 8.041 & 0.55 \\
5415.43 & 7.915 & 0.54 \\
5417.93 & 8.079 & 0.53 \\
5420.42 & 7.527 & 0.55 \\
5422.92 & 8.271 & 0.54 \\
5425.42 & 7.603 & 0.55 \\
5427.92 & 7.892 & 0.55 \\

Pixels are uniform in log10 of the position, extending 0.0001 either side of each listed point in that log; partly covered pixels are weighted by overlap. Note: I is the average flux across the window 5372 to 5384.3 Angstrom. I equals 7.53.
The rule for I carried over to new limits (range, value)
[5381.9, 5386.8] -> 6.99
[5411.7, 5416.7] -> 7.97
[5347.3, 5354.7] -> 7.57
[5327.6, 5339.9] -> 7.34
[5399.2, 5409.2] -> 7.41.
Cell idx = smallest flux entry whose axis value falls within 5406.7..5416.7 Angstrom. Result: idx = 7.261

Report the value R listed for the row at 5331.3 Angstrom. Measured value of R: 7.307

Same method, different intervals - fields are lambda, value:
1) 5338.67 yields 6.854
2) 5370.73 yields 7.014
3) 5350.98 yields 7.449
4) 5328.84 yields 6.923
